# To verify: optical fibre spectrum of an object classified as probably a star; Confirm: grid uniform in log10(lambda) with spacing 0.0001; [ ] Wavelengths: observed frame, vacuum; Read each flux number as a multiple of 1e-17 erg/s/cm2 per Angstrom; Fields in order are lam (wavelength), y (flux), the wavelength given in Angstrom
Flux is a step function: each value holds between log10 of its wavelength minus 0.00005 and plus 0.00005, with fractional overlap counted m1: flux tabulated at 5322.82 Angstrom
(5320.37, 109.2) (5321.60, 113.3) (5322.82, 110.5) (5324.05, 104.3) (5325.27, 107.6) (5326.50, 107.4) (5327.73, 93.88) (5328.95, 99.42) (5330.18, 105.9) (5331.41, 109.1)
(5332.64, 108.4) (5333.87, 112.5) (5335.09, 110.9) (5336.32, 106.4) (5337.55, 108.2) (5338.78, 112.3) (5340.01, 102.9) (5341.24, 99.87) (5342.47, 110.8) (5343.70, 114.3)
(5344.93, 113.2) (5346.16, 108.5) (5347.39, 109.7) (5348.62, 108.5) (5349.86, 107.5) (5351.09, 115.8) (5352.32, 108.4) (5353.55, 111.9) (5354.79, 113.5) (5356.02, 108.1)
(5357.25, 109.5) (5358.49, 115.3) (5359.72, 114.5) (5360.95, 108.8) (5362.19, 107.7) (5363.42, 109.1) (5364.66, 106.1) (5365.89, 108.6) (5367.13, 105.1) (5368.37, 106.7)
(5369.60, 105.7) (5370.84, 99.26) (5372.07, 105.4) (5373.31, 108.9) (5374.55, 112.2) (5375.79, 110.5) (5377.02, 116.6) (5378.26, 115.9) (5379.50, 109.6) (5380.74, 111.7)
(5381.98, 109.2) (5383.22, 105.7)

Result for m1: 110.5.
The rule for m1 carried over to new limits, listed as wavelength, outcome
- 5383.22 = 105.7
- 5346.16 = 108.5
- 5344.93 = 113.2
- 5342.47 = 110.8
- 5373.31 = 108.9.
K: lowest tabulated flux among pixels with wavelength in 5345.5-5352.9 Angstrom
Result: 107.5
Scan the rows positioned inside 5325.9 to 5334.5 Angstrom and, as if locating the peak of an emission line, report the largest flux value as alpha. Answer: 112.5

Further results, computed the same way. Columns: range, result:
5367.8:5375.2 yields 112.2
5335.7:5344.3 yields 114.3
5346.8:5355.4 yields 115.8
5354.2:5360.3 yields 115.3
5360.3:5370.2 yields 109.1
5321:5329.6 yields 113.3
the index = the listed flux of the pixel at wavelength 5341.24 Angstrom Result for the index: 99.87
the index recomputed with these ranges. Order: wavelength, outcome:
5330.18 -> 105.9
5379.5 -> 109.6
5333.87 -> 112.5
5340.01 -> 102.9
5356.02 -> 108.1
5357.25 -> 109.5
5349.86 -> 107.5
